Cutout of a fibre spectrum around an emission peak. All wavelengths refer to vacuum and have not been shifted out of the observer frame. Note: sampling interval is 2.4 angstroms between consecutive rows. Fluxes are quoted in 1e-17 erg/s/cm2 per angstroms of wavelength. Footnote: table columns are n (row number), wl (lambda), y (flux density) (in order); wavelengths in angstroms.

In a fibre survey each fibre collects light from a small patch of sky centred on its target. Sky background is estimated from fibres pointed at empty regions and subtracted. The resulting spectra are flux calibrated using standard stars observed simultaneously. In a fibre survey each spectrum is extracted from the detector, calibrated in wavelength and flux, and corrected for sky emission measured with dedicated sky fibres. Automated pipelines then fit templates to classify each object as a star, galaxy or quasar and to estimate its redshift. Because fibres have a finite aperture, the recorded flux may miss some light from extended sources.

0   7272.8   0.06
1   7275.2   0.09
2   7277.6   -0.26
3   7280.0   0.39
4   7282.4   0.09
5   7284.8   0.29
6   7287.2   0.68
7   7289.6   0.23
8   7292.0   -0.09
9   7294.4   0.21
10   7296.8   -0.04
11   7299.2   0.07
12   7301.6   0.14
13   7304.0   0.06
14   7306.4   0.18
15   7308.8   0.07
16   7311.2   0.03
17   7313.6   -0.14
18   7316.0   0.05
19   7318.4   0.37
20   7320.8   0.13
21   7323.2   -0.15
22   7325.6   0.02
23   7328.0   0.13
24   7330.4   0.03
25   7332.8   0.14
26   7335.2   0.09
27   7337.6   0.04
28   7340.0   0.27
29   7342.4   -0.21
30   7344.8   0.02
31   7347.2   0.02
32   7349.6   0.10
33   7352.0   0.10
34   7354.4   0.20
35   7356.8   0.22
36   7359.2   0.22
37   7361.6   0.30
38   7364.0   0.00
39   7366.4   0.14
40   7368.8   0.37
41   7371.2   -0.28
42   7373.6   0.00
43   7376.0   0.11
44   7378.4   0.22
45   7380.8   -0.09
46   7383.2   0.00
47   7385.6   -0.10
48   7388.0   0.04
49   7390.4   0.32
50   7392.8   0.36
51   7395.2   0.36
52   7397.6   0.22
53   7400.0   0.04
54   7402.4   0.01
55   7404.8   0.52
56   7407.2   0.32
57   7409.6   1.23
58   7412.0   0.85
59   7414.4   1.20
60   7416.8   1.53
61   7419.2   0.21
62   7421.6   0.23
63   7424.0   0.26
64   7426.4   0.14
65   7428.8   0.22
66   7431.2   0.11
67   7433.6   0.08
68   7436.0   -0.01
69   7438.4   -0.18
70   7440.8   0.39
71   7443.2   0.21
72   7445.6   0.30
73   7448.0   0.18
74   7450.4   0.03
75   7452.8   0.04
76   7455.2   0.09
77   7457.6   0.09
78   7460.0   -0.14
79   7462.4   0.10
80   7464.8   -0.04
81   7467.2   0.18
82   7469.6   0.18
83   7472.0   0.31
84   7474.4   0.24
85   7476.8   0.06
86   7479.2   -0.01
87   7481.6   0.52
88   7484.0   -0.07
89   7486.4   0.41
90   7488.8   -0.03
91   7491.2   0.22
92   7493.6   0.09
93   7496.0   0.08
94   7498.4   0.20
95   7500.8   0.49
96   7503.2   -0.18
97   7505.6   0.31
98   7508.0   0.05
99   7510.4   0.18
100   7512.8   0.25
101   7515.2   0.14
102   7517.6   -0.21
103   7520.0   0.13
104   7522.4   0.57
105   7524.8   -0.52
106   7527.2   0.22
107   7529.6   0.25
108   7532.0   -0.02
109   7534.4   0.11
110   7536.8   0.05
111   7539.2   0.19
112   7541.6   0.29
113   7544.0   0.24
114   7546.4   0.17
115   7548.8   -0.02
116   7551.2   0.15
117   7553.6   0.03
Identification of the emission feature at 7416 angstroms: [O II]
